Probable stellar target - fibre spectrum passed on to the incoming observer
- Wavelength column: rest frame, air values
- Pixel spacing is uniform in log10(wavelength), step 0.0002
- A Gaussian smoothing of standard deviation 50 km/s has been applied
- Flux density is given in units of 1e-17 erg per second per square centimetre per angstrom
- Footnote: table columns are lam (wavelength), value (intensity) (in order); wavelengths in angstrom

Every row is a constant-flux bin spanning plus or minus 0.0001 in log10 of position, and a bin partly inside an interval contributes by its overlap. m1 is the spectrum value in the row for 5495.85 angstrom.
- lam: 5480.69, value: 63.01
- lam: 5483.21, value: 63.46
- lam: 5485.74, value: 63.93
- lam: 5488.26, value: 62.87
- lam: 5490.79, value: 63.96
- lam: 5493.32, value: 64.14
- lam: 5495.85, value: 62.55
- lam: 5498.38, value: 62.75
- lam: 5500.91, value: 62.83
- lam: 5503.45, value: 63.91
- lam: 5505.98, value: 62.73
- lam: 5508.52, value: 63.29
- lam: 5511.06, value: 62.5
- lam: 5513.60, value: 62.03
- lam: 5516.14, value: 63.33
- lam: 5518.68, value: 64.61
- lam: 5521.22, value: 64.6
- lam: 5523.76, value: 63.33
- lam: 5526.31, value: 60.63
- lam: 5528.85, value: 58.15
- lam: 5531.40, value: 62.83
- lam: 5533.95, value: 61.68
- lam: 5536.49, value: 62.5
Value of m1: 62.55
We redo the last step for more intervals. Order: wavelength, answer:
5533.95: 61.68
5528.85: 58.15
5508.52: 63.29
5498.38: 62.75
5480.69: 63.01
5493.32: 64.14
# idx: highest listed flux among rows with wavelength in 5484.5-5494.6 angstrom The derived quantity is 64.14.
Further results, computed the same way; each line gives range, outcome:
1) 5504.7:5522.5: 64.61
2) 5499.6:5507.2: 63.91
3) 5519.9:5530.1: 64.6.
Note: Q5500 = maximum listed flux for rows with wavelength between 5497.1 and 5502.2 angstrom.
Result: 62.83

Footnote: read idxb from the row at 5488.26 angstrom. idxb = 62.87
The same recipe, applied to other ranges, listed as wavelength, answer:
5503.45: 63.91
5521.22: 64.6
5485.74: 63.93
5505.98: 62.73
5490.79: 63.96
